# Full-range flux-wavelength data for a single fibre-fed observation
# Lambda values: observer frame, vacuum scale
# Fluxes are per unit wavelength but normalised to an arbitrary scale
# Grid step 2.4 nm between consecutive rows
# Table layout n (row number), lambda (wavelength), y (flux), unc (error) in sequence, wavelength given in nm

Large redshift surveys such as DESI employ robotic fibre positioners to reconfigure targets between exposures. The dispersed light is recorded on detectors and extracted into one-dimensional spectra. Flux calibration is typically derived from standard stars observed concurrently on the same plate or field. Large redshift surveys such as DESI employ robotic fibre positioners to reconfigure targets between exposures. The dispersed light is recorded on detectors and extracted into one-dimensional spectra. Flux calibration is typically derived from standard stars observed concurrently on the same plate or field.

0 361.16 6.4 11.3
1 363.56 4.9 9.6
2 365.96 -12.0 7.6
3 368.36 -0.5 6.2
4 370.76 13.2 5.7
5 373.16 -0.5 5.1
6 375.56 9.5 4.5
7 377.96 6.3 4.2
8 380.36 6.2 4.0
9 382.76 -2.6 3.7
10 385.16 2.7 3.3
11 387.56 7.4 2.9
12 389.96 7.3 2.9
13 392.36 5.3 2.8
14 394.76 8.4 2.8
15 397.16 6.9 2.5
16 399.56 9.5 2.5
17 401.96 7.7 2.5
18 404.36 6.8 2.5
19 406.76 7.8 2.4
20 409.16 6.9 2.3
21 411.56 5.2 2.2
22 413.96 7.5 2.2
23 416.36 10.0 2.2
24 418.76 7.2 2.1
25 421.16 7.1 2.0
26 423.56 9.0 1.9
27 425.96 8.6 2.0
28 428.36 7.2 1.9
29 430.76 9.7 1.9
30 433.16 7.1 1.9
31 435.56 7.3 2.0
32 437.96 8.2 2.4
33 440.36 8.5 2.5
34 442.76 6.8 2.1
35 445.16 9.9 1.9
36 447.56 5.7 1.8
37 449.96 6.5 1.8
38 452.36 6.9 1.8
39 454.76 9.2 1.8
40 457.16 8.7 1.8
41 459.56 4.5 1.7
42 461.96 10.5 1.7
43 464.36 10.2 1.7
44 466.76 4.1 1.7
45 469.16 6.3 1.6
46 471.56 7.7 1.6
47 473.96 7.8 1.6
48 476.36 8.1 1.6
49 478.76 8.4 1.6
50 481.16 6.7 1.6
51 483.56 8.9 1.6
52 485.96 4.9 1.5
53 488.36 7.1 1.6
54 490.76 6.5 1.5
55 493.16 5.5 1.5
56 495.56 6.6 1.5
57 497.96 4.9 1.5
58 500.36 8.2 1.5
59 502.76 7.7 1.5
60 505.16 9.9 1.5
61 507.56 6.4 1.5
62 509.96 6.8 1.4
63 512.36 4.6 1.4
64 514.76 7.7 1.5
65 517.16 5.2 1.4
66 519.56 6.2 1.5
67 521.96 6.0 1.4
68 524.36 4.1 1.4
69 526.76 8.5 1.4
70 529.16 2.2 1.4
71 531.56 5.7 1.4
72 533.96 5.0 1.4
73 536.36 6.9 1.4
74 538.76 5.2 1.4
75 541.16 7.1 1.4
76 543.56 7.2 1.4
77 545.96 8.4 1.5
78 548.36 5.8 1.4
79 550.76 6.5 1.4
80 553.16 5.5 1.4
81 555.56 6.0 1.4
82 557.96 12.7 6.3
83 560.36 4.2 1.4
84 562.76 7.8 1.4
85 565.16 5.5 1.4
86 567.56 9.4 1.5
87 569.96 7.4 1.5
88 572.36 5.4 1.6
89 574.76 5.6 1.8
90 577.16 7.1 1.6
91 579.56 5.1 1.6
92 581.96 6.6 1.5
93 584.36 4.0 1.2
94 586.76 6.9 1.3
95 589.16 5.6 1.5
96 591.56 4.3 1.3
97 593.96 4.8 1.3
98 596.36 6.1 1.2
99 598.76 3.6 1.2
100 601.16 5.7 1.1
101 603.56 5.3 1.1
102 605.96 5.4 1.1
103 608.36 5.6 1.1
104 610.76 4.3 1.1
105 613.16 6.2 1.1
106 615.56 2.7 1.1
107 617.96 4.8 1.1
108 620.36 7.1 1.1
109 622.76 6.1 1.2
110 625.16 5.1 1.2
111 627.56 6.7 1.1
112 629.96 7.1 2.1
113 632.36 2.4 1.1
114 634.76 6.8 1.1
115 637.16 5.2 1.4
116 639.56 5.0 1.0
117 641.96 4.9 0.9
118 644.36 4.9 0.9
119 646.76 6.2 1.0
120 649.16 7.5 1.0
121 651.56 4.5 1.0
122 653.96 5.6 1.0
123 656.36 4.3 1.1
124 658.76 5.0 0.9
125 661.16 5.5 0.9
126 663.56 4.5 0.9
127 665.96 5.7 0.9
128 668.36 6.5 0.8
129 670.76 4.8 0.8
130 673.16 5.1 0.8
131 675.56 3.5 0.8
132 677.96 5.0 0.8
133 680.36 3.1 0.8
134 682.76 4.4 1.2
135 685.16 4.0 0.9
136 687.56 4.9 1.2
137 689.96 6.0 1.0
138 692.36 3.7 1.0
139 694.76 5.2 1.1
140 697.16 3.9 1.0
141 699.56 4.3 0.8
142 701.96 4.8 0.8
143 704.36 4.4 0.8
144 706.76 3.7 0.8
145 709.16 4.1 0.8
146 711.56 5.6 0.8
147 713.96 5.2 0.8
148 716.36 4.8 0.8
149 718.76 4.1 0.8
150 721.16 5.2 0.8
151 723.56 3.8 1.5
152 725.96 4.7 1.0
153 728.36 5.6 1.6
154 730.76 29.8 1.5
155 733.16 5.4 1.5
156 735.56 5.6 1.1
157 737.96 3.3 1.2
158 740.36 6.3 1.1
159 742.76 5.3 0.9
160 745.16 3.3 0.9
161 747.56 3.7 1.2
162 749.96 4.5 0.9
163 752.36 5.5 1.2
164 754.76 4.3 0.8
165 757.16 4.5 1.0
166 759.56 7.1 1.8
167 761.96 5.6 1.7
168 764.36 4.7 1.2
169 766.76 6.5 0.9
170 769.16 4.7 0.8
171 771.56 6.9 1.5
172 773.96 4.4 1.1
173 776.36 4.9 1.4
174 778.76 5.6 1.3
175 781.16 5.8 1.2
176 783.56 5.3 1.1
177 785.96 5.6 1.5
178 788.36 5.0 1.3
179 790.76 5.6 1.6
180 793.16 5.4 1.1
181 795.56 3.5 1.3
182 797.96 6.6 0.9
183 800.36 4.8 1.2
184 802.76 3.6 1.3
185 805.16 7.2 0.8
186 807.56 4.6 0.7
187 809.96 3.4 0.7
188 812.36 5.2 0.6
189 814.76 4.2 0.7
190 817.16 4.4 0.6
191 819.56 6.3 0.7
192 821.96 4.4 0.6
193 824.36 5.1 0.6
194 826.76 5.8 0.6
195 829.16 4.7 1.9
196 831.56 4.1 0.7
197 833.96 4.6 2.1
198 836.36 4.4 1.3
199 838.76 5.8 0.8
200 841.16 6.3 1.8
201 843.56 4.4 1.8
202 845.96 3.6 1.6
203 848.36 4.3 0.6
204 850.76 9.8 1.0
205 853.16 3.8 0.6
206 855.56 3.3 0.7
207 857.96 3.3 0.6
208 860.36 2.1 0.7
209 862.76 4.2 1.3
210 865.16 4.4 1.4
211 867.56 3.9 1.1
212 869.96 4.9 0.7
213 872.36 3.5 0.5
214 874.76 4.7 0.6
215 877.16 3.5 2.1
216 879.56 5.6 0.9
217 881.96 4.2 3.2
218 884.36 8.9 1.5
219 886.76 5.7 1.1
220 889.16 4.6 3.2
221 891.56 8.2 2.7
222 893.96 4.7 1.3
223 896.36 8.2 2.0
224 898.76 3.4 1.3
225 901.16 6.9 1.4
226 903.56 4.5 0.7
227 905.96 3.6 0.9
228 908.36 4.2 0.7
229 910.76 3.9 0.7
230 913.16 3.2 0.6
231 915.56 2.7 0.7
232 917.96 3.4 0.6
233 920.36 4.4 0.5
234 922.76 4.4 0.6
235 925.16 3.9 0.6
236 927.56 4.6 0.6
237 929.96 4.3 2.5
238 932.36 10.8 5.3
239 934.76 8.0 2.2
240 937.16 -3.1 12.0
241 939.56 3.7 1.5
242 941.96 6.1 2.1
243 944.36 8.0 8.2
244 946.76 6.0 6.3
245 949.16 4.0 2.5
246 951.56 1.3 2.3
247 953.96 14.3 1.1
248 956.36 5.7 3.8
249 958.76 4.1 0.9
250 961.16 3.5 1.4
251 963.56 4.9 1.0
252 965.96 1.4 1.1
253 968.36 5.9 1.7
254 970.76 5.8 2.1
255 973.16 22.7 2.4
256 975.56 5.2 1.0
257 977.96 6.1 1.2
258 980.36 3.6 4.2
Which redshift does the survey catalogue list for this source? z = 0.96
